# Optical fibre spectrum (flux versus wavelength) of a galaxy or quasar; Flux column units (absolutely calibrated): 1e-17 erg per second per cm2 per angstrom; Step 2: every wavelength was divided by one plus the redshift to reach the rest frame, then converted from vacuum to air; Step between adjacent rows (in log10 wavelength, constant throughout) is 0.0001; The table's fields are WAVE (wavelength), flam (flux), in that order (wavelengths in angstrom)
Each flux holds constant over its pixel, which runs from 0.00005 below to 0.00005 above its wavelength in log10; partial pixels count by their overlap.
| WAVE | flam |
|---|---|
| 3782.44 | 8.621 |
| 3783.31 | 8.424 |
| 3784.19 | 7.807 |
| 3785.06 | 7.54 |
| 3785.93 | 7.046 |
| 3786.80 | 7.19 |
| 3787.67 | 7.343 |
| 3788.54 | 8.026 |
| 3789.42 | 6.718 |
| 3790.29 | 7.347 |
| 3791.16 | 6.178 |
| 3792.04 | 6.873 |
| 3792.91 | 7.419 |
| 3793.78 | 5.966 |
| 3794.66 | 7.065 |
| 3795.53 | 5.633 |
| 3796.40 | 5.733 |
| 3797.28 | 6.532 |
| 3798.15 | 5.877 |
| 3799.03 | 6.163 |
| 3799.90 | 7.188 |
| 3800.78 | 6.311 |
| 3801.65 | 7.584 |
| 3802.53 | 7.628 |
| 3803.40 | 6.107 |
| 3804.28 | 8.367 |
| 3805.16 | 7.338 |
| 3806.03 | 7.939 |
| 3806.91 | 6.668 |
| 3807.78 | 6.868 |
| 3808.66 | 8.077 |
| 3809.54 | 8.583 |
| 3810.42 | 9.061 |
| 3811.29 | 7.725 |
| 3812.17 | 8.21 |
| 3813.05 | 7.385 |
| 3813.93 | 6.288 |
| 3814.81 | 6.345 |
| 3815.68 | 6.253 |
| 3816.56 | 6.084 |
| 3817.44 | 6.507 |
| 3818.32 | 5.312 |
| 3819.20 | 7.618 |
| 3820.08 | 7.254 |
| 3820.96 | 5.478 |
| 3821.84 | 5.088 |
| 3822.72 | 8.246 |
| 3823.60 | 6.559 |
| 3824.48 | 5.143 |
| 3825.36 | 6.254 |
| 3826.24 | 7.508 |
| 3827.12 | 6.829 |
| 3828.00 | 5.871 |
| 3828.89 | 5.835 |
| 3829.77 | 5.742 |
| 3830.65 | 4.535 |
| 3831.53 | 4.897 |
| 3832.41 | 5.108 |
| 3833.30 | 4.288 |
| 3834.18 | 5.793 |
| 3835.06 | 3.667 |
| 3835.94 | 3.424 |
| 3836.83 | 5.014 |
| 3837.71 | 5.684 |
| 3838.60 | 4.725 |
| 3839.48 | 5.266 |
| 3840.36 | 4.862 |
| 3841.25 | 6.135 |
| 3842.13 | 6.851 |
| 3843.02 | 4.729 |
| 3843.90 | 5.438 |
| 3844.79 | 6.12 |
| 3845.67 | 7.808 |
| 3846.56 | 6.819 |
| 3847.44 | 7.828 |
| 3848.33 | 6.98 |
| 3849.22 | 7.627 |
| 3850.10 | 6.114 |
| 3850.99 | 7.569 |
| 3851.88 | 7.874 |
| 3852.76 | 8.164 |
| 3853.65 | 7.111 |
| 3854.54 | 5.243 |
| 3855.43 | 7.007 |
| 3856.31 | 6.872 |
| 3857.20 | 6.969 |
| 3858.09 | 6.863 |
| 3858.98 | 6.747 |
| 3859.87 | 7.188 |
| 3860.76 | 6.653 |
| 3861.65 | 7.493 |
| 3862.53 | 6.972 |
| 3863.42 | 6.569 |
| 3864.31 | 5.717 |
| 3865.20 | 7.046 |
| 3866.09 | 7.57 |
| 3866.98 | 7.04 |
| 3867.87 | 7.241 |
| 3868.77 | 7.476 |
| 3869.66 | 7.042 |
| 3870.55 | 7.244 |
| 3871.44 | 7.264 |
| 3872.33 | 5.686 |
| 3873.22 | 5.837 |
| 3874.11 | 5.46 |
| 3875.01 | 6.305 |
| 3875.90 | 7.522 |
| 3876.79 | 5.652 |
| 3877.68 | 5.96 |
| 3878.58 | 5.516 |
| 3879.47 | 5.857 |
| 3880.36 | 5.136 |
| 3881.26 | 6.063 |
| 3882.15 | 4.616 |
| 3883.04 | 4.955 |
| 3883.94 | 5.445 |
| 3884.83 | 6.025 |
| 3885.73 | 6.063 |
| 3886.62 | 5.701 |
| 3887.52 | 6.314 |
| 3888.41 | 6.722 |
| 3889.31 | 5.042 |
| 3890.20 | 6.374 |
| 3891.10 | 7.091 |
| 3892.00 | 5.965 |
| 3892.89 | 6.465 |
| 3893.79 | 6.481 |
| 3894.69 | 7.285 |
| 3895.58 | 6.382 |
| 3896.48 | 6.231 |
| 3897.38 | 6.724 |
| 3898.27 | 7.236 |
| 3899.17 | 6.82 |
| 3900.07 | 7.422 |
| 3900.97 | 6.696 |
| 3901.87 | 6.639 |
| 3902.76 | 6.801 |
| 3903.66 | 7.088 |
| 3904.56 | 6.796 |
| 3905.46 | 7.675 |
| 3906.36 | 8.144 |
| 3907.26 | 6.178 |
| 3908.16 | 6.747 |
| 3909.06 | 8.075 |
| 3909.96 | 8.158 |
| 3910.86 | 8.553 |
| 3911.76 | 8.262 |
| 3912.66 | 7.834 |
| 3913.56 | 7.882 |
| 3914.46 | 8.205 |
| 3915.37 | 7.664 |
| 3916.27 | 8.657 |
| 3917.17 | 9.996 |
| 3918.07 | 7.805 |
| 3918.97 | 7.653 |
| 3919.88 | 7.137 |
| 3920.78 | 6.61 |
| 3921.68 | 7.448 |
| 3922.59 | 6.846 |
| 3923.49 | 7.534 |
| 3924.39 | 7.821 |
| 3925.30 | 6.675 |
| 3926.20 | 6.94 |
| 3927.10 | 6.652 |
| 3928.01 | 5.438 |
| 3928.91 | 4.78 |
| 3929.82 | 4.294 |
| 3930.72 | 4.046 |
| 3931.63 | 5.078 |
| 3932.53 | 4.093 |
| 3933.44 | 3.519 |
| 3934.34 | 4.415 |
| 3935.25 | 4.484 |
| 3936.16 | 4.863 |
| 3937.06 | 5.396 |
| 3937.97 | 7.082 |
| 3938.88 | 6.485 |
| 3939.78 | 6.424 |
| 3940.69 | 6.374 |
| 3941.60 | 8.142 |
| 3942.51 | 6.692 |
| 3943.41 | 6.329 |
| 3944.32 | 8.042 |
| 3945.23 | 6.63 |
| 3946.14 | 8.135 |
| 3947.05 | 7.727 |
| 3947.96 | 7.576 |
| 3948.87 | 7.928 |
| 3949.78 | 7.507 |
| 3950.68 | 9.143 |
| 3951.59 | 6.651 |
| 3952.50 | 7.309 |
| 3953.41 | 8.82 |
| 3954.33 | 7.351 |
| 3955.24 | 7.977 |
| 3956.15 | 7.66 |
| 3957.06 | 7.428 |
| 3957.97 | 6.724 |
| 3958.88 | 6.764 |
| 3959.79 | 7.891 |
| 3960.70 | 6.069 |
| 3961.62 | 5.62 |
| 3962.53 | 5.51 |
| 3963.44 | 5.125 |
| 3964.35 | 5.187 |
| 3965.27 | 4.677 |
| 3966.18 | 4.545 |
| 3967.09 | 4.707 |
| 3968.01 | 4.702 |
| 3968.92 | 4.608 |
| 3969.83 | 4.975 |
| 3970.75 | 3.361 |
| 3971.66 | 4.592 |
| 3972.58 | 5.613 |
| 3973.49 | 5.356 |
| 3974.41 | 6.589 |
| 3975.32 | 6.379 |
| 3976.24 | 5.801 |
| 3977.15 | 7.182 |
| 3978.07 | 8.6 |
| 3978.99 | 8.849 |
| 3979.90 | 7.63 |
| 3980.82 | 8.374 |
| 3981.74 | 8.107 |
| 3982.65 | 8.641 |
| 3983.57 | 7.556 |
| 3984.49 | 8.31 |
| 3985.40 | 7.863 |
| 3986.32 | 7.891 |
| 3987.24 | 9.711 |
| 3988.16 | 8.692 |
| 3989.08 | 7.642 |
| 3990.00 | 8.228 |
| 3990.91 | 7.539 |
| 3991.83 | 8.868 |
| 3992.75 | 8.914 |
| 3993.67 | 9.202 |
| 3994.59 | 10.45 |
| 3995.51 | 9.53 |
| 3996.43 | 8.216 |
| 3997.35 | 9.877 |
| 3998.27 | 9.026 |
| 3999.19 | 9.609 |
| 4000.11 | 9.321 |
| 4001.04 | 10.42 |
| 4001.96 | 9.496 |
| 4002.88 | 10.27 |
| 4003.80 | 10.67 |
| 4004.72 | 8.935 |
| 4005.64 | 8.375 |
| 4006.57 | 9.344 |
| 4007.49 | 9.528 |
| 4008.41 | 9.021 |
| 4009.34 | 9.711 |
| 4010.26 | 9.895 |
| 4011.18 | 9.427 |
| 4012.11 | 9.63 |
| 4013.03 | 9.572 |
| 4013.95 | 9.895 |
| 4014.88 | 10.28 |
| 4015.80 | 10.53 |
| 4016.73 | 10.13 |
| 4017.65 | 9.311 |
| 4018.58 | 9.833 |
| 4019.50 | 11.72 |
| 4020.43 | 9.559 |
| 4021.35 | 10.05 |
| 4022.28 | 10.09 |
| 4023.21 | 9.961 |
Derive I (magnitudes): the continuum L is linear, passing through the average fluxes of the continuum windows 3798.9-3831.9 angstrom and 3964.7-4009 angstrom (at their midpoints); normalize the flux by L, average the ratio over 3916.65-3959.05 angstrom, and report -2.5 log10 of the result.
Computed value 0.12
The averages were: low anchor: 6.77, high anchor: 7.83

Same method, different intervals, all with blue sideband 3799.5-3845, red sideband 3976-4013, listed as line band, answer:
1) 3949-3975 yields 0.33 mag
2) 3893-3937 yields 0.14 mag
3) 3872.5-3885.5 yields 0.24 mag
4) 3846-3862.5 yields -0.04 mag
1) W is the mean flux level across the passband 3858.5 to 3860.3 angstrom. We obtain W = 6.95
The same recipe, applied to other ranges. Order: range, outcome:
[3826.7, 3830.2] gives 6.06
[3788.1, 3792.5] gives 7.03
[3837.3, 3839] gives 5.19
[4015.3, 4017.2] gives 10.3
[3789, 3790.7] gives 7.04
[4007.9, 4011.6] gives 9.52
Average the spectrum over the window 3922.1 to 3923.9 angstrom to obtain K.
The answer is 7.17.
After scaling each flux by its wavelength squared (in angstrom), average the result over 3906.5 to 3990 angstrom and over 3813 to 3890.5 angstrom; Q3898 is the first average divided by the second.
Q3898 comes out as 1.15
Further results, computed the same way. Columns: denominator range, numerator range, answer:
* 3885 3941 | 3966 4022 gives 1.32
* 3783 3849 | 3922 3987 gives 1.07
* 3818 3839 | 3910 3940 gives 1.22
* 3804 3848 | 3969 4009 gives 1.41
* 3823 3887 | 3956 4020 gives 1.38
